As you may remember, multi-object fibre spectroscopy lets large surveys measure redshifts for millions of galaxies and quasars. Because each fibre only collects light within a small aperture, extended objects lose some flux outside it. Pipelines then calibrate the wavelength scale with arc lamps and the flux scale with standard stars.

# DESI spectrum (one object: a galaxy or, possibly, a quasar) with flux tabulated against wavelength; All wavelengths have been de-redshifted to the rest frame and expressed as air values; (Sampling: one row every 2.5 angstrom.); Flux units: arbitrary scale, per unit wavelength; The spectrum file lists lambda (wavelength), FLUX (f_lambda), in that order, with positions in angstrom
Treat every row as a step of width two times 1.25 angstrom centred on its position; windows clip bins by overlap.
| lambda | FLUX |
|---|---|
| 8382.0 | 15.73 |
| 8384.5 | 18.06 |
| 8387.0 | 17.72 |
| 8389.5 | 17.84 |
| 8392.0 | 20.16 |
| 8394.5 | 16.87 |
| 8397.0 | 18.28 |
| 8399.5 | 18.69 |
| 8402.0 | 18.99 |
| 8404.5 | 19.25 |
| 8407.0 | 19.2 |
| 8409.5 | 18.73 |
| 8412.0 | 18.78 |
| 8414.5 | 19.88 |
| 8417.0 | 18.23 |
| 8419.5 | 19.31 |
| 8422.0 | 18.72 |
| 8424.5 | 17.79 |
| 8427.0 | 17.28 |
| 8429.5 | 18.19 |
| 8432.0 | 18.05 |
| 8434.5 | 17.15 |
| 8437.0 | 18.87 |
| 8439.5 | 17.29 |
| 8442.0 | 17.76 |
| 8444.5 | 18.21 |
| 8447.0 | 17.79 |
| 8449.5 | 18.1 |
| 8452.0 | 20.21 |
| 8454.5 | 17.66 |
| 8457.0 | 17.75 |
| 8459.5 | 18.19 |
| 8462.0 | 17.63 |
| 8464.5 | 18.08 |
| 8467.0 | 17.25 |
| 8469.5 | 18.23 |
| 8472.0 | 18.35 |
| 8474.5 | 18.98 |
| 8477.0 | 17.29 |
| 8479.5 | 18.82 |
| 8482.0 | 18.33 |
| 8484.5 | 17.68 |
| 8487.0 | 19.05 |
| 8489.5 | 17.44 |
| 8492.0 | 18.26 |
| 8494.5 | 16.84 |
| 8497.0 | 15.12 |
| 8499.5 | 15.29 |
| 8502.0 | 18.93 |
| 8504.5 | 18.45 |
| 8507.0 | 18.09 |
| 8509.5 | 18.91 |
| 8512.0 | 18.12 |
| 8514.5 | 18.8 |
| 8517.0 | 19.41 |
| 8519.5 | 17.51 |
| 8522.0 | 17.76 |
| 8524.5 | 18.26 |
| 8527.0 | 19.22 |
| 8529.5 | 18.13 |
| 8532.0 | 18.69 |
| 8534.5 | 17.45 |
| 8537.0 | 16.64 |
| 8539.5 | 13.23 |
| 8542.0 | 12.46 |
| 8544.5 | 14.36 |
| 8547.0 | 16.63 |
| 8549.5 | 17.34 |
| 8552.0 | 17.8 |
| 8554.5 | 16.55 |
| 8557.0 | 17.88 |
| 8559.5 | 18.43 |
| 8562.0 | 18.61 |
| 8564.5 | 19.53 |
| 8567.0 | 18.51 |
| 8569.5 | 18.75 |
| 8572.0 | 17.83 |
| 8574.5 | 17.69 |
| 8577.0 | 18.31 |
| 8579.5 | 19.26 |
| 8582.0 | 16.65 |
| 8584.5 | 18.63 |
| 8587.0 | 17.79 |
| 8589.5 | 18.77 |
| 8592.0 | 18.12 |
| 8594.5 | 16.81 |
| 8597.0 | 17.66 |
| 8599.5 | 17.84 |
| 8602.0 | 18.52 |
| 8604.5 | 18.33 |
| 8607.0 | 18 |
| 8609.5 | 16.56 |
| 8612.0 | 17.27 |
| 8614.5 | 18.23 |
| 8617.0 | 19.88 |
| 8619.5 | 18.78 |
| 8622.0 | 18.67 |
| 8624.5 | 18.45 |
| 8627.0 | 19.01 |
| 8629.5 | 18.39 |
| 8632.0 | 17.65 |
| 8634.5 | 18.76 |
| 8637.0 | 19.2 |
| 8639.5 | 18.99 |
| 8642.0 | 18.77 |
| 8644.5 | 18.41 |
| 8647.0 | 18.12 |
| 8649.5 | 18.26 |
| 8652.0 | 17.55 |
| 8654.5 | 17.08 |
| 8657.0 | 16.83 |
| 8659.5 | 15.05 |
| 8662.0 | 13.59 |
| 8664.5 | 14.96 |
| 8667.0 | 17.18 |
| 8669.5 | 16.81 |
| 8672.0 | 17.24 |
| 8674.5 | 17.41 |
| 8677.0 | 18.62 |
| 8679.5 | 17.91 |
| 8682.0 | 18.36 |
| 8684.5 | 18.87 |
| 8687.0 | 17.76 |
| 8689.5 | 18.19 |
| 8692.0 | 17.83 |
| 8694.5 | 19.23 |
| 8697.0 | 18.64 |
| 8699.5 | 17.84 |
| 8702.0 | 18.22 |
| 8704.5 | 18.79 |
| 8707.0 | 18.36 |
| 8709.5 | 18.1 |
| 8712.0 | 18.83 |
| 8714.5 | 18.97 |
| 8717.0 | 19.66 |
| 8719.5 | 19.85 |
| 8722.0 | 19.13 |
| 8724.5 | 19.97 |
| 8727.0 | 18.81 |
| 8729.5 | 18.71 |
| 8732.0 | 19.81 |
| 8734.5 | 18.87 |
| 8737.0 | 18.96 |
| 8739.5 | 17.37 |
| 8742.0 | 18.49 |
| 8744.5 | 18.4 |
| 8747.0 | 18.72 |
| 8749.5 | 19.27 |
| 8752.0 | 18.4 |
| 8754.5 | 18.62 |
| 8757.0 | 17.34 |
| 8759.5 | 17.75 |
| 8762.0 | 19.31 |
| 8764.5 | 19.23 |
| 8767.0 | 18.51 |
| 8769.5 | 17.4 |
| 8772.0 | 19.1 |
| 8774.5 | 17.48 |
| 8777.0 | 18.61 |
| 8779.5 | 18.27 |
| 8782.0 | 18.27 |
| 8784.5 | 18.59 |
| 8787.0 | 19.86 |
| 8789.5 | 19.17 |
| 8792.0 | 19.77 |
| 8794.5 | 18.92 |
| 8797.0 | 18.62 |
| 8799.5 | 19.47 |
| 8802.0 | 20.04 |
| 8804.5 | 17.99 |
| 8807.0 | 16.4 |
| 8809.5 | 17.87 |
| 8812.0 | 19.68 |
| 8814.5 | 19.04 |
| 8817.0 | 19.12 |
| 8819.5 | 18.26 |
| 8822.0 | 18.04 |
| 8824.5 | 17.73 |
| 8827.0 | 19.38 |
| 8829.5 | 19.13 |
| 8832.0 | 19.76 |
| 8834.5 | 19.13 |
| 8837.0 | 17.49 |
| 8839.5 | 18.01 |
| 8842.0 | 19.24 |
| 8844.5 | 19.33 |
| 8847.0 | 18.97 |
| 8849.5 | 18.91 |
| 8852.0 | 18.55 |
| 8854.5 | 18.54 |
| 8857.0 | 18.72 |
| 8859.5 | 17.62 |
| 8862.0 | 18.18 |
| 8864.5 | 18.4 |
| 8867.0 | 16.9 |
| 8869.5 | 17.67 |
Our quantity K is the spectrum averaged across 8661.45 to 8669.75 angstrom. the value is 15.7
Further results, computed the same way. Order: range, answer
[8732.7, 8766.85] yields 18.5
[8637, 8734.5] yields 18.1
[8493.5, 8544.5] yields 17.3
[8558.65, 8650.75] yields 18.3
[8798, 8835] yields 18.7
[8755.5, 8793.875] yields 18.6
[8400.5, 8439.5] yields 18.5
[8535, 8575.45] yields 17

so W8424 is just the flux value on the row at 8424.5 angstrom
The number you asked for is 17.79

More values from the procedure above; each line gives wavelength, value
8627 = 19.01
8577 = 18.31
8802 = 20.04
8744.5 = 18.4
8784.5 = 18.59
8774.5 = 17.48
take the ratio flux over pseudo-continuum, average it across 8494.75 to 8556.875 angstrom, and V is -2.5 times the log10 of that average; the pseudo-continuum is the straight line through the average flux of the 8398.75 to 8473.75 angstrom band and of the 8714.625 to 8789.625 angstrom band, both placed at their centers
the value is 0.07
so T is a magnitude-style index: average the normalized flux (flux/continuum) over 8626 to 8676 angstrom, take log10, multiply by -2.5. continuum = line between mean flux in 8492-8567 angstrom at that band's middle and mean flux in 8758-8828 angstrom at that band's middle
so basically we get 0.03 mag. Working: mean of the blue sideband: 17.4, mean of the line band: 17.5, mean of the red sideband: 18.6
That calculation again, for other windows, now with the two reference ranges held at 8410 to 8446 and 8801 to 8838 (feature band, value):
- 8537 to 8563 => 0.13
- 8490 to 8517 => 0.03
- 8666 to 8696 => 0.03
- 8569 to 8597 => 0.02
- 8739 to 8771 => 0.01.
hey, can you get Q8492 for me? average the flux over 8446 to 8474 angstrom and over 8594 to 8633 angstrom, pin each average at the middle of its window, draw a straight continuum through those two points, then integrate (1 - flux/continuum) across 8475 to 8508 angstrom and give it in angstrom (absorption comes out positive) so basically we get 0.8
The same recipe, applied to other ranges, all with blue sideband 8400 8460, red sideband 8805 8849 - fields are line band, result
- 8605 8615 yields 0.5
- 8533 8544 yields 2.1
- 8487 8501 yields 1.2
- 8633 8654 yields 0.1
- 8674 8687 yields 0.2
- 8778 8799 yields -0.4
